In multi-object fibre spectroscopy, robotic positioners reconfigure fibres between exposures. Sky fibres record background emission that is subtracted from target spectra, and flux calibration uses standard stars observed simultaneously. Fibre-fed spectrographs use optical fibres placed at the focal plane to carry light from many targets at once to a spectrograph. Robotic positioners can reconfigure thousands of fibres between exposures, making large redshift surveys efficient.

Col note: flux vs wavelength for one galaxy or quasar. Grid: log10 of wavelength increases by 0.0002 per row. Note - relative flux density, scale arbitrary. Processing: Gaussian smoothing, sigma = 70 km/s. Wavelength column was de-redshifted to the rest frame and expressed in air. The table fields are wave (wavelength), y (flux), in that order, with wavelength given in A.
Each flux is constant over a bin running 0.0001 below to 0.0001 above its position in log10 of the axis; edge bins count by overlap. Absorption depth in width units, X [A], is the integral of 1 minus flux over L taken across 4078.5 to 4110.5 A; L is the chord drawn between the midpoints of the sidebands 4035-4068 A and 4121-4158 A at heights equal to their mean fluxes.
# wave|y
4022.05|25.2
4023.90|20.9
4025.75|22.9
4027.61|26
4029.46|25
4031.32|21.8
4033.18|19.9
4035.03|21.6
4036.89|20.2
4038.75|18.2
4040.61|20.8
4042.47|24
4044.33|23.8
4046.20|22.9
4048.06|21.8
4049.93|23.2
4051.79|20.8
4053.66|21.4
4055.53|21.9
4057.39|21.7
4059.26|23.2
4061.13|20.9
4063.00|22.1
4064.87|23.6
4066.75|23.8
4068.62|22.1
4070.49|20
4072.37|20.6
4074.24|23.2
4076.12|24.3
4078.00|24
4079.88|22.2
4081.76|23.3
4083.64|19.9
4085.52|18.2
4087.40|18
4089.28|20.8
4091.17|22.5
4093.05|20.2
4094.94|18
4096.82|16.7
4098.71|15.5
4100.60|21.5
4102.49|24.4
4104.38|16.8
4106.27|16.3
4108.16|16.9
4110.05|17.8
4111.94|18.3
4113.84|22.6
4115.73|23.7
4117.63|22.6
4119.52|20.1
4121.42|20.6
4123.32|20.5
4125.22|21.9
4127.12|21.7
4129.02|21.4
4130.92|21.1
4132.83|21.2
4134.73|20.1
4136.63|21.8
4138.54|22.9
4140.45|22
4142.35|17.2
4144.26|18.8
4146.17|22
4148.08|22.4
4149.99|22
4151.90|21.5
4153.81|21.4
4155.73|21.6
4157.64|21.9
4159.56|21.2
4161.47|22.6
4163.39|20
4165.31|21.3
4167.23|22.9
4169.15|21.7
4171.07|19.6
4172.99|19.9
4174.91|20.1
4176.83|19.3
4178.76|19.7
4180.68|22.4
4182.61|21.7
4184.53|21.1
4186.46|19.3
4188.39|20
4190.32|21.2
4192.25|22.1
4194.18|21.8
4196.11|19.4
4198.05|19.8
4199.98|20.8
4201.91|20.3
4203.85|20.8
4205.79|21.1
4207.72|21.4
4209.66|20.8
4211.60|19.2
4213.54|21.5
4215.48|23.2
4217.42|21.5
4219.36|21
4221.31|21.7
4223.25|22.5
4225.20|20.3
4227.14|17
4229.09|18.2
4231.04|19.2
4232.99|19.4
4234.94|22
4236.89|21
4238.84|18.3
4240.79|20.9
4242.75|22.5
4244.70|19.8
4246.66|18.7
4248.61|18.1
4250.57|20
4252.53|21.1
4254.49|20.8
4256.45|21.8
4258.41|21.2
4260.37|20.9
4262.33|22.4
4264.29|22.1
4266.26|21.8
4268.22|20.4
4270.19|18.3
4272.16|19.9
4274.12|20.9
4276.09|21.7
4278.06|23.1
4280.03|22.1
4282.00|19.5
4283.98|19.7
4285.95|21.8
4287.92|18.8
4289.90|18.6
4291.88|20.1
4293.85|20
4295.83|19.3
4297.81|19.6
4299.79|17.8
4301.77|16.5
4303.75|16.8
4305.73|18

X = 3.22 A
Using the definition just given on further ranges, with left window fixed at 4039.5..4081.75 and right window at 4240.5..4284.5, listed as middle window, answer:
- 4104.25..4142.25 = 2.3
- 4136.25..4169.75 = 0.4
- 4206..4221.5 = -0.1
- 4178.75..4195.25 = 0.2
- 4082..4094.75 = 1.2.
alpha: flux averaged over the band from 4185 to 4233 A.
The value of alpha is 20.6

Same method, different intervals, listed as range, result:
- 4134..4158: 21.2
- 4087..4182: 20.6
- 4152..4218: 21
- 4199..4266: 20.6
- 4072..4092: 21.6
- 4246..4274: 20.6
